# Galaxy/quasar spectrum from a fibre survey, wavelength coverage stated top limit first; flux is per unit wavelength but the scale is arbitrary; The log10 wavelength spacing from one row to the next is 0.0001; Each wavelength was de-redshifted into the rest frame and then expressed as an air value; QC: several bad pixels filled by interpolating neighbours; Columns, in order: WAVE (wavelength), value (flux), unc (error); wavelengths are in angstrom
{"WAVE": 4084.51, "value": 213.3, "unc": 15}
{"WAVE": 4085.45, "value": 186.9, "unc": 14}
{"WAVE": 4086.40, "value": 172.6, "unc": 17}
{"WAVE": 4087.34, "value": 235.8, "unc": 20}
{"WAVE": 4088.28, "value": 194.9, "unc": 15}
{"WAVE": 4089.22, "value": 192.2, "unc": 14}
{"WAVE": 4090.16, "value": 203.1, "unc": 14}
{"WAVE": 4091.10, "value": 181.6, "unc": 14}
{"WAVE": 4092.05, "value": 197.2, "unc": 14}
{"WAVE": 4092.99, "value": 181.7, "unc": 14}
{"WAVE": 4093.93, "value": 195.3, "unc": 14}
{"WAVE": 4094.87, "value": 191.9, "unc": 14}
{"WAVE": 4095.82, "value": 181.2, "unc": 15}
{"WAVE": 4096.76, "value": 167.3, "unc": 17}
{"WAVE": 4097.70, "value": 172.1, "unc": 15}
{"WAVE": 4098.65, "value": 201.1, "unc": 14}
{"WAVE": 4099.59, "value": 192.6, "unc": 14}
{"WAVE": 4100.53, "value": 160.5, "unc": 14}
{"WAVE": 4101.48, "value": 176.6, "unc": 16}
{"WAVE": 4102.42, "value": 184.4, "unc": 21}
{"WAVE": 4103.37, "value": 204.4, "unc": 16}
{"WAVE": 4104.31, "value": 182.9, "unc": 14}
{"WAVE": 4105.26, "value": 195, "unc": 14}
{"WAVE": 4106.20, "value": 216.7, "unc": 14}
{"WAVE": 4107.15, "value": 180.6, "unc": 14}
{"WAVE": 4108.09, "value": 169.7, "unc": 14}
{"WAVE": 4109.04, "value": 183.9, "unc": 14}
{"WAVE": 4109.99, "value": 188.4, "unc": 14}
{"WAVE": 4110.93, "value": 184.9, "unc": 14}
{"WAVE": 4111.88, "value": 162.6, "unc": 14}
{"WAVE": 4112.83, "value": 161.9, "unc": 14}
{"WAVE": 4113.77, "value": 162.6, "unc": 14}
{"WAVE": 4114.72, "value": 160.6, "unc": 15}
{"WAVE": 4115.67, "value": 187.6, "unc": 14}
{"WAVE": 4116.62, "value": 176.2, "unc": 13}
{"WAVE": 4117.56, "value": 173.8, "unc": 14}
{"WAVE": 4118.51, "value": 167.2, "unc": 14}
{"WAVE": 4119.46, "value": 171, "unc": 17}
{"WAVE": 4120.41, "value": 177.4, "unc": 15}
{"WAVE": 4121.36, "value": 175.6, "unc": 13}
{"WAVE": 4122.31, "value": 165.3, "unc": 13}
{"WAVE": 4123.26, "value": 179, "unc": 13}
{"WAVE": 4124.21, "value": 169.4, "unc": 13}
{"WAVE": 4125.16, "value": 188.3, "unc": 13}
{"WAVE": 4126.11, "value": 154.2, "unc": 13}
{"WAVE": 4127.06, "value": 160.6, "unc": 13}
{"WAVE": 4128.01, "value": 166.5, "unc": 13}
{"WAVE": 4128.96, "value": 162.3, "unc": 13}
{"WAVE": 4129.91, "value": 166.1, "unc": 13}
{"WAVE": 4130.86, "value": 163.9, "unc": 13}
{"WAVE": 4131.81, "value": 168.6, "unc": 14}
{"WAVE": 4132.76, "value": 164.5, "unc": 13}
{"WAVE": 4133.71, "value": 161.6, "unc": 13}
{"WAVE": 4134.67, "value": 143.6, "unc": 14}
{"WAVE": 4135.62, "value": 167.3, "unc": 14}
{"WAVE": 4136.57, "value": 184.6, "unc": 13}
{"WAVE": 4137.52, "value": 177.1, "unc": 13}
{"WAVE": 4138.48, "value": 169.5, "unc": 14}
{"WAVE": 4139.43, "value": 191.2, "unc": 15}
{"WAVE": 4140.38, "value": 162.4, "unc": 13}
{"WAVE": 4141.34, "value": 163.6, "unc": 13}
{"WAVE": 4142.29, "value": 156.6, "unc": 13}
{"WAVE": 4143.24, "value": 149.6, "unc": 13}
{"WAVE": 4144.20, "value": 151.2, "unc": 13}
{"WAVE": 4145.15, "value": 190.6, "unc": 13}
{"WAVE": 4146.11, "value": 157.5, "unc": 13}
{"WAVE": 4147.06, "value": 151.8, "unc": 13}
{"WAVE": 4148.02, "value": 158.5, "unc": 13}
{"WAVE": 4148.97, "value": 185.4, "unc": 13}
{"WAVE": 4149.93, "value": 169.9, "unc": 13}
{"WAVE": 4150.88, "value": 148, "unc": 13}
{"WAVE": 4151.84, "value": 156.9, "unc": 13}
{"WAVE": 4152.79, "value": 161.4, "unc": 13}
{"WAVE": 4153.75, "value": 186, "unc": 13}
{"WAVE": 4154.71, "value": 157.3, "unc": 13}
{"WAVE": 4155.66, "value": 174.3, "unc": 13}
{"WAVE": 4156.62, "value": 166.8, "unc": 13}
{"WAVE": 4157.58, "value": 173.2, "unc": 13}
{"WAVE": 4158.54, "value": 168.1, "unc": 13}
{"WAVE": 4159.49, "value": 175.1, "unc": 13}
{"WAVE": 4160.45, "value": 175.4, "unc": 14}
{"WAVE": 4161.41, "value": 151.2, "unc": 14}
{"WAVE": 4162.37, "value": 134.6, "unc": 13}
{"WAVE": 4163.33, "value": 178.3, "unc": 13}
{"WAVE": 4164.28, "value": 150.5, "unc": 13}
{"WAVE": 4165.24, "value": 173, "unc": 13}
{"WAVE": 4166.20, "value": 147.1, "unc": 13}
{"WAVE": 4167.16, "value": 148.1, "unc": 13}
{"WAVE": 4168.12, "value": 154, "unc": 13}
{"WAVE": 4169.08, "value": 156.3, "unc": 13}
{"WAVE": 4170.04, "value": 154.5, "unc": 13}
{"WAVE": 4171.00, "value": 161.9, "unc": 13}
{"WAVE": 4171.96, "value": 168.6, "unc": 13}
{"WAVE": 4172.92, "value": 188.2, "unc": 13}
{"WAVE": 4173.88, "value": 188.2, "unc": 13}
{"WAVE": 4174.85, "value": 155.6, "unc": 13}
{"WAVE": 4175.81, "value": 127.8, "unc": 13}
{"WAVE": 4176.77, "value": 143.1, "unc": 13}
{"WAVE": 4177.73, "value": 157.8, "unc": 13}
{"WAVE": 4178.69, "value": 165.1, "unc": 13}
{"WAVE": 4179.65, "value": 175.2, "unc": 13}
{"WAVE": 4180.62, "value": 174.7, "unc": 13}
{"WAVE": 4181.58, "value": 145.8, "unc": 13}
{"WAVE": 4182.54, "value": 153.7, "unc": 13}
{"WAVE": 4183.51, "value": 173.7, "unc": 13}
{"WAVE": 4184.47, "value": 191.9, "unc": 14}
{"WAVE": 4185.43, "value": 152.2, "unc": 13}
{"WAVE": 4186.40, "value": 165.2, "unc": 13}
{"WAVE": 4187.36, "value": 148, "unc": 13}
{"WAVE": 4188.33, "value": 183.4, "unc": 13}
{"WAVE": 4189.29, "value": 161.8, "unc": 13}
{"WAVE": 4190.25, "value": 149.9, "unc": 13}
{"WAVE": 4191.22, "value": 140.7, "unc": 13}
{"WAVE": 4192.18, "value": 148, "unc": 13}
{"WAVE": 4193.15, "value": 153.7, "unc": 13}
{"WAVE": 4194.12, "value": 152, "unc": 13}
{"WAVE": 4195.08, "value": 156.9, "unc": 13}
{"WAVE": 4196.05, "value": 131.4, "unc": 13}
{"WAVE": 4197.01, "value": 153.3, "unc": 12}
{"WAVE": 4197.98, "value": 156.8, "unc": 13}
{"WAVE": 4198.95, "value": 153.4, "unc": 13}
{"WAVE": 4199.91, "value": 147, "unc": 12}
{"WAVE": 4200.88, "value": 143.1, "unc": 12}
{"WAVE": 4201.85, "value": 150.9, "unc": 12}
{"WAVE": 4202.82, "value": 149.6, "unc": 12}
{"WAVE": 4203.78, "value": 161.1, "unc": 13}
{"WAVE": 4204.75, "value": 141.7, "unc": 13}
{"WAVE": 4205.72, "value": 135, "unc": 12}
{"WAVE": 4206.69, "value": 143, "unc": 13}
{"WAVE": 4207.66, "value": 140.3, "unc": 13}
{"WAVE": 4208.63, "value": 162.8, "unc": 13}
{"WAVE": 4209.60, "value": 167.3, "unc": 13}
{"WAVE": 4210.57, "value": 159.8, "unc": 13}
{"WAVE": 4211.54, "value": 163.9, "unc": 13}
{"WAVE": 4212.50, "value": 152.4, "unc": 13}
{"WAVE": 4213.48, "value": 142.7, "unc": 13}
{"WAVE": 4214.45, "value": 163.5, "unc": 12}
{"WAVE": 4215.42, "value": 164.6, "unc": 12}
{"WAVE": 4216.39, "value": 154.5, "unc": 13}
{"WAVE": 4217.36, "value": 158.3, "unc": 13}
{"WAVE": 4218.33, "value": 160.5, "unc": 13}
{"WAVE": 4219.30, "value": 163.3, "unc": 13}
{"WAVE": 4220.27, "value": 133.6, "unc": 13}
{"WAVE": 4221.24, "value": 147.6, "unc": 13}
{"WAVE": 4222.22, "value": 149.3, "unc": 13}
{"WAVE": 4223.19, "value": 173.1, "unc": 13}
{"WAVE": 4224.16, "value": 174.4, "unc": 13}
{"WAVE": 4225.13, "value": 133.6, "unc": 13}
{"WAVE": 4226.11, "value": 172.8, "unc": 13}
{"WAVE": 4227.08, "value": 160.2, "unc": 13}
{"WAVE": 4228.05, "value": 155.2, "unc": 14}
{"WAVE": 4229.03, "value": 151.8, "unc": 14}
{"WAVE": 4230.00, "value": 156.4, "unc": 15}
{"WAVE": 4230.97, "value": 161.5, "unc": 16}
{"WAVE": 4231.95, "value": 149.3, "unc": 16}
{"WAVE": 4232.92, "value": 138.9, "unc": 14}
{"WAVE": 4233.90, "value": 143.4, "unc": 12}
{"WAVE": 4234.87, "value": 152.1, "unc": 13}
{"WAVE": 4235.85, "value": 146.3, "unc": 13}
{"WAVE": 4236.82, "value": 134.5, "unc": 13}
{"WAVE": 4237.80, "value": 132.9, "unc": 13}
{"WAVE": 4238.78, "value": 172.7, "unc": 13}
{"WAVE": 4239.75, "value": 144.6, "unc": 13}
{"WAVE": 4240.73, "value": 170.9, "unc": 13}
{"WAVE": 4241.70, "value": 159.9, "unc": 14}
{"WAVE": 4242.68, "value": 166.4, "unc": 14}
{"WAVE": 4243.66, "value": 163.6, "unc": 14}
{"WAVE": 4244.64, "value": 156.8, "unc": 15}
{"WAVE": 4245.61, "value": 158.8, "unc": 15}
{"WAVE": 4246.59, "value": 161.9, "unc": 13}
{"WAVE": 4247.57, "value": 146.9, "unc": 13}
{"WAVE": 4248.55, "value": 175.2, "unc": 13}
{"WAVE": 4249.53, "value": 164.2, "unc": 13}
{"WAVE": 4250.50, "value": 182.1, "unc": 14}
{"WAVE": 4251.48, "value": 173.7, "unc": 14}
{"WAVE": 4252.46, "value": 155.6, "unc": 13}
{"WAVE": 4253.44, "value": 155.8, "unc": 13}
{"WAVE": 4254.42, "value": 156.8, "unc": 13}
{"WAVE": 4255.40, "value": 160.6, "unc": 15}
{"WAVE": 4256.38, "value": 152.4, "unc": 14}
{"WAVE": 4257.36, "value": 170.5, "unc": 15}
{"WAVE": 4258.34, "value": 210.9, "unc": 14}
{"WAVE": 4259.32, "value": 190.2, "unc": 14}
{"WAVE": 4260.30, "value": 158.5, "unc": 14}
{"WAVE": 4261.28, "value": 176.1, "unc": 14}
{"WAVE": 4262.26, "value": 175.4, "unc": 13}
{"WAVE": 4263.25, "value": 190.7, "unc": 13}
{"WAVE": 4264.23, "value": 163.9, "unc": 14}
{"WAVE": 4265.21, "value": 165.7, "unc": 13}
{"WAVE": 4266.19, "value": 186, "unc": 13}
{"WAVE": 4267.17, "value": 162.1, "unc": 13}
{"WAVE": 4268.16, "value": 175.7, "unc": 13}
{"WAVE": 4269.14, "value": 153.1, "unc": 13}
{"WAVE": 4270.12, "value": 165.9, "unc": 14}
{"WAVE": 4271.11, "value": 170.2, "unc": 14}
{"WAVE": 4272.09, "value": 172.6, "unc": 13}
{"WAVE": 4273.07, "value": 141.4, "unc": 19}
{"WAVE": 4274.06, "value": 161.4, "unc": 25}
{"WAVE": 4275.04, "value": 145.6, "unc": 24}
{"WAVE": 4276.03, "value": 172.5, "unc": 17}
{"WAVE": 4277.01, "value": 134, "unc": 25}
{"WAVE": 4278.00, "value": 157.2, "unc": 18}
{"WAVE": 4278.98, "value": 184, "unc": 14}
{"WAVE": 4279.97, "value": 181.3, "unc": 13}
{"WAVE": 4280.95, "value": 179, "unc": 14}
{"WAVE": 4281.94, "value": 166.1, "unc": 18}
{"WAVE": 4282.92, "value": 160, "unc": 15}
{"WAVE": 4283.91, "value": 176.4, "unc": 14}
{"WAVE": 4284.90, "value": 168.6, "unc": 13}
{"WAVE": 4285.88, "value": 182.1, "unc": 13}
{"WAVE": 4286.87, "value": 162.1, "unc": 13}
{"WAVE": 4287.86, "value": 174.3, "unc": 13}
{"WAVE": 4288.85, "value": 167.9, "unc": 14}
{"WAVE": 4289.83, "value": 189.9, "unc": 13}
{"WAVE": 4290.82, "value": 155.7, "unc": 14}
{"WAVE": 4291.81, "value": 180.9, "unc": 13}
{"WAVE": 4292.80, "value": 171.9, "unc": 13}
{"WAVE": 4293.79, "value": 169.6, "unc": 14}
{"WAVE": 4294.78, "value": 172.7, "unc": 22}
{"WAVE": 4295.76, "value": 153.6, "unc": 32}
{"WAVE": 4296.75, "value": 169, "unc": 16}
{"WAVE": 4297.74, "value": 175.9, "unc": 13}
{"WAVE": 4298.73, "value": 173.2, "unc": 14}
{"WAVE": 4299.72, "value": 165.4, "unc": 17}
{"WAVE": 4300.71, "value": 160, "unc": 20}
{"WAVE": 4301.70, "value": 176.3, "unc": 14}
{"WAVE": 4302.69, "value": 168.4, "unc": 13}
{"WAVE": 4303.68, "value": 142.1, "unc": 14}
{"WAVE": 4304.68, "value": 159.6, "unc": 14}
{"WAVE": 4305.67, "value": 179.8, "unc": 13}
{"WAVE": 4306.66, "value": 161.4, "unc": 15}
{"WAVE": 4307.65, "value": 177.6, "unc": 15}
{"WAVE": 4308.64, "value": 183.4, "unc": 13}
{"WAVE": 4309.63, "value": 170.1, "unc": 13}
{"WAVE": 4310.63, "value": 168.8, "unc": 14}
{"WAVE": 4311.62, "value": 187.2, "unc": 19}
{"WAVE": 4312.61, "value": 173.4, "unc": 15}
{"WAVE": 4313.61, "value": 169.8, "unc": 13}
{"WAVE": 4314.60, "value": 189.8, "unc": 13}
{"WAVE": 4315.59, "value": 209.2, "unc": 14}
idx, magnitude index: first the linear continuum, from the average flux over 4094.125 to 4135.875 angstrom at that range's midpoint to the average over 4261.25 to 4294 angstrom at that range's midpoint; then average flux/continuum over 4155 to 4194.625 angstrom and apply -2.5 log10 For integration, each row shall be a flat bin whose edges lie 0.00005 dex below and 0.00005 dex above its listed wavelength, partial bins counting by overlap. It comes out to 0.075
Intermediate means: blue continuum 175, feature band 161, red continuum 169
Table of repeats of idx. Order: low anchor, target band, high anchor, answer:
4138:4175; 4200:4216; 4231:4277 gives 0.08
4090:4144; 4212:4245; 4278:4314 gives 0.12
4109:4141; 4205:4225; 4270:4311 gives 0.09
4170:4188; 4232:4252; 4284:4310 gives 0.06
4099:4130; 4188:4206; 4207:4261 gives 0.09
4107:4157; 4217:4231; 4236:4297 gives 0.07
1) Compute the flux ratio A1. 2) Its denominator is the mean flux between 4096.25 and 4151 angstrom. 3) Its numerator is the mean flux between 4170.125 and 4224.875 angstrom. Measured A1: 0.91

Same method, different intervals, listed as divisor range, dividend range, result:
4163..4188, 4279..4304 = 1.05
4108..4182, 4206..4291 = 0.98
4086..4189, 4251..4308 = 0.98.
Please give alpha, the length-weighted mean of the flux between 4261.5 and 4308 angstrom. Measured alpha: 168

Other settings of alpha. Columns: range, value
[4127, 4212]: 160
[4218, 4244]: 154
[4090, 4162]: 173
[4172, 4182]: 162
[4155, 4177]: 162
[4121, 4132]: 168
